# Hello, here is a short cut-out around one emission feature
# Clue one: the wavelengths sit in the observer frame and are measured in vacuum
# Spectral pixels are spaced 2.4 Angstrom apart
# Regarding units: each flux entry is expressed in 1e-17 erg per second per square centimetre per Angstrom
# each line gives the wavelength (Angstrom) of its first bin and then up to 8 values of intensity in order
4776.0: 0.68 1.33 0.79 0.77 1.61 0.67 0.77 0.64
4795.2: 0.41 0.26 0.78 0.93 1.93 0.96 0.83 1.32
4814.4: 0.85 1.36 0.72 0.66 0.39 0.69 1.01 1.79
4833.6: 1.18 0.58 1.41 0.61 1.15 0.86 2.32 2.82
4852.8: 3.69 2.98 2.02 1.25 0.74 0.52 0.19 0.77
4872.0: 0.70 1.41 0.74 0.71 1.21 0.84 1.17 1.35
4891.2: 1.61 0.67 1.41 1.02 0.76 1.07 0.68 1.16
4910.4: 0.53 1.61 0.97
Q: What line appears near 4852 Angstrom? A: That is [O II]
